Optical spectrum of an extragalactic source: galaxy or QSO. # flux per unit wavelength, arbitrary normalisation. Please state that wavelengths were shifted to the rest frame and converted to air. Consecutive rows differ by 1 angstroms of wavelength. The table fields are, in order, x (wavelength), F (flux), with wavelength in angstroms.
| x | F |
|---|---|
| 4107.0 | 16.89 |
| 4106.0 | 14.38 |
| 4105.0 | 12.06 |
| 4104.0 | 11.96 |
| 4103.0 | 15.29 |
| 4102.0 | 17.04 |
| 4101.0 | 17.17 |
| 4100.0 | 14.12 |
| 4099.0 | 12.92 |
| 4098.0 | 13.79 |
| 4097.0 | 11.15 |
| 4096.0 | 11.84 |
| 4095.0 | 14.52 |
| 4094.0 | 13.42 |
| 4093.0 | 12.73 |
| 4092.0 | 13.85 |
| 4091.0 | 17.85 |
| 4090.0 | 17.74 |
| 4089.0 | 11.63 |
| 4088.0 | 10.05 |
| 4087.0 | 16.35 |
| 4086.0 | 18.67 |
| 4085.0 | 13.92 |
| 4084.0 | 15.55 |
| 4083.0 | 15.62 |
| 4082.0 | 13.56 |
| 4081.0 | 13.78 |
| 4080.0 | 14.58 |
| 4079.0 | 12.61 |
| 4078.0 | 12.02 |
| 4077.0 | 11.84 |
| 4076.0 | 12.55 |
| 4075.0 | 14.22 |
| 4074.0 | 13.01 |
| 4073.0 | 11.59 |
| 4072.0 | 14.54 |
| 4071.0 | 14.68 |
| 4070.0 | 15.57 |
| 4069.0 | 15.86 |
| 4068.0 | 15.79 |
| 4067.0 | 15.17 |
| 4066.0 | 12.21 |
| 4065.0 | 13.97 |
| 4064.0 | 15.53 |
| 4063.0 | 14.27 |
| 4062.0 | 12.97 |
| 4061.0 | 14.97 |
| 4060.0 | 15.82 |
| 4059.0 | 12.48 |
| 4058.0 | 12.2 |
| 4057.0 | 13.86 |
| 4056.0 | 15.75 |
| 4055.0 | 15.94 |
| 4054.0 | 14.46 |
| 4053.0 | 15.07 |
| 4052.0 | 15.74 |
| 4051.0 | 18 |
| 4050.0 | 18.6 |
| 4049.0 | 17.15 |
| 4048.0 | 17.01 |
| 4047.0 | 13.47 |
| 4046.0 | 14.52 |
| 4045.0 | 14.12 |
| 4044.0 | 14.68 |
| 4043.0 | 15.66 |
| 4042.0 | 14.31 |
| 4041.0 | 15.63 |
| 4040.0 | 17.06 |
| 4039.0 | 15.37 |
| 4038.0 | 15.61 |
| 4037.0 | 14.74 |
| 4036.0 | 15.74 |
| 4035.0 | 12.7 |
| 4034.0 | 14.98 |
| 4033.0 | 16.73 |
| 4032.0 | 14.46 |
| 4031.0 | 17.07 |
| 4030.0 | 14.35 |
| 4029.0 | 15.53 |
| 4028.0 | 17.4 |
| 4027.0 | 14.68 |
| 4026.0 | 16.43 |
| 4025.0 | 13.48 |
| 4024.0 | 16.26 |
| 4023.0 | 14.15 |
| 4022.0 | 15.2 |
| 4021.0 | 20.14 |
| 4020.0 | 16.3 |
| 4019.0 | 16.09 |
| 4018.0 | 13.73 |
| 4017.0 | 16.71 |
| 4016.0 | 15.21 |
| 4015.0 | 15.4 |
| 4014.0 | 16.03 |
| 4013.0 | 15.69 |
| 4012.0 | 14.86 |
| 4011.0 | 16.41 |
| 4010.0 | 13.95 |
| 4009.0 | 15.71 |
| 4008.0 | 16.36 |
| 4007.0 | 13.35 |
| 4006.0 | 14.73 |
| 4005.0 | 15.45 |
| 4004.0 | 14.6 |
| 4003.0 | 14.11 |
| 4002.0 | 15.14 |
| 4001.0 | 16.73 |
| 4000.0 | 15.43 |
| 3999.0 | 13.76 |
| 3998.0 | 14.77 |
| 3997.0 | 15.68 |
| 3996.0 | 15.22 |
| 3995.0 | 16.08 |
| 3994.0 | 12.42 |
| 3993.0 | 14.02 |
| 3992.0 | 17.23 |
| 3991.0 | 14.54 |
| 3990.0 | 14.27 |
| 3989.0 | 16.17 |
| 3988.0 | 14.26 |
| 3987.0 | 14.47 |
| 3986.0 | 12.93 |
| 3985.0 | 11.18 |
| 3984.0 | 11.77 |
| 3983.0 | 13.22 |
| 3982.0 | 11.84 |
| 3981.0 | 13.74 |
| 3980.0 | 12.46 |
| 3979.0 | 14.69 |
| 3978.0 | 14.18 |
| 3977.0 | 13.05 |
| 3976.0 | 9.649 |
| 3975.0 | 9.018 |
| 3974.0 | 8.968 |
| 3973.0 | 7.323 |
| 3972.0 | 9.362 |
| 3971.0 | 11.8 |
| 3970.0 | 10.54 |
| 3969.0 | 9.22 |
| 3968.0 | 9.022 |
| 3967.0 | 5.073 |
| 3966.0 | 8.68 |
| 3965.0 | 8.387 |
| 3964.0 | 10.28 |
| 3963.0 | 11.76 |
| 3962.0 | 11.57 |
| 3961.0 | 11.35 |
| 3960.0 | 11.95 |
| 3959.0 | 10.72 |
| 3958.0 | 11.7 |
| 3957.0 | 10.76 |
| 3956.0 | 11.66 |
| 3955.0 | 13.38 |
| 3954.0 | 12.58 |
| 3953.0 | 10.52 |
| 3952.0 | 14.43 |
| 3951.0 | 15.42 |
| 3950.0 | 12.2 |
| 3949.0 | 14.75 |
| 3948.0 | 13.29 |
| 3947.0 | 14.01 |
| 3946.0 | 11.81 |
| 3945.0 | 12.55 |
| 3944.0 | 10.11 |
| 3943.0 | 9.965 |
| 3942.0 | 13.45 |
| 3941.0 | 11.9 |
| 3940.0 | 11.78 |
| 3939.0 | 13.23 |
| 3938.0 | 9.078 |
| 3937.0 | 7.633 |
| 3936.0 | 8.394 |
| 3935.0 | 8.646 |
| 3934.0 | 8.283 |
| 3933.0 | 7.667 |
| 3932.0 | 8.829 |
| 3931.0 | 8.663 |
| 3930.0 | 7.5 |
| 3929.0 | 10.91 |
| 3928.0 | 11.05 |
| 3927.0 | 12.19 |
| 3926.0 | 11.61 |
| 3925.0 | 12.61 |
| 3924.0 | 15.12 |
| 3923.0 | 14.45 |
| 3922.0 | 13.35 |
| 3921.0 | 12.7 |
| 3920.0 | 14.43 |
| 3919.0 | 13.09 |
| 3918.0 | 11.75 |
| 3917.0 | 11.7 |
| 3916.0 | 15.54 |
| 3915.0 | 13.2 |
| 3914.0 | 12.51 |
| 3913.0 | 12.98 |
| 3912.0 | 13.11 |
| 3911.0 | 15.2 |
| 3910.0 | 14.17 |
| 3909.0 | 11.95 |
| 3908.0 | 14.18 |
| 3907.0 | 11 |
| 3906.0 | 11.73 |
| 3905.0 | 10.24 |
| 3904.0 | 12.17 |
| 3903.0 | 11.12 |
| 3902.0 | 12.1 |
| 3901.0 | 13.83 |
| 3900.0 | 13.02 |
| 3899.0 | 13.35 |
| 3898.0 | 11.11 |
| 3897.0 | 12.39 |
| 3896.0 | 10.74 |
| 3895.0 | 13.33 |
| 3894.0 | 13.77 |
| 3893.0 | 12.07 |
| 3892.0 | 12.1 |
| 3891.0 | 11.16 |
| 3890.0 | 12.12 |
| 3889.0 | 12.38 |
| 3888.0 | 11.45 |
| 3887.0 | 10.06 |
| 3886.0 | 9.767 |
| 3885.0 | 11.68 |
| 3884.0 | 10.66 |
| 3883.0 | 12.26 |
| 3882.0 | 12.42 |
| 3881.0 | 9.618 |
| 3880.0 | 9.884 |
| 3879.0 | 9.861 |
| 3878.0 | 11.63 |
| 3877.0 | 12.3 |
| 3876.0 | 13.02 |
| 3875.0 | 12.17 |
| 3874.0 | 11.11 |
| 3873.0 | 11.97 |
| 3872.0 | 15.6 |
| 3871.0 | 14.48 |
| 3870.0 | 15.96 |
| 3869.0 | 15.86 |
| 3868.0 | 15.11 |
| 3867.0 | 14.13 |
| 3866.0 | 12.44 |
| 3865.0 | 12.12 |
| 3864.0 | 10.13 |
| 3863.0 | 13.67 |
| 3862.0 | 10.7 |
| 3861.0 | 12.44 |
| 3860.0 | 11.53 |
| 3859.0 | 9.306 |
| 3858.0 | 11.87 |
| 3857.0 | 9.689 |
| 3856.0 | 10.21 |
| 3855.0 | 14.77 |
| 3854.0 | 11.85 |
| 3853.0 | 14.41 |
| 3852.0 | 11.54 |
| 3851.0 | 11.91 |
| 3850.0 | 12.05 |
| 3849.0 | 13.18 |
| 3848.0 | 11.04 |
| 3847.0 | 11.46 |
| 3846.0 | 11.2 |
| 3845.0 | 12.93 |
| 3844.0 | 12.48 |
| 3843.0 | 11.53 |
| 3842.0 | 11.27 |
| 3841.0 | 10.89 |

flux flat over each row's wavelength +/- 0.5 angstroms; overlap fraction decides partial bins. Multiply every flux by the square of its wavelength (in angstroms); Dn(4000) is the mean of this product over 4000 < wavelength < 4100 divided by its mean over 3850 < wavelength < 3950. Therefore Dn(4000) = 1.33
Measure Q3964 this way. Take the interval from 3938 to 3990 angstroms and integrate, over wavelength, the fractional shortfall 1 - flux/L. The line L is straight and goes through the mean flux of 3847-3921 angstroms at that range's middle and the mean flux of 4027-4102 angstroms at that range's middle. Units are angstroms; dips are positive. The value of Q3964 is 6.4 angstroms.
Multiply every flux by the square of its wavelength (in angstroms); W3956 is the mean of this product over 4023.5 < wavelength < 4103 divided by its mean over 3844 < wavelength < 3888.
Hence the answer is 1.3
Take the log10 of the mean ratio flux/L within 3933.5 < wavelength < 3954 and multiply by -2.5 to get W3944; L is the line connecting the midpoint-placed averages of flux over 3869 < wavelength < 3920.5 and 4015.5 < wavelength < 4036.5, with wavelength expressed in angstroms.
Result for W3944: 0.17 mag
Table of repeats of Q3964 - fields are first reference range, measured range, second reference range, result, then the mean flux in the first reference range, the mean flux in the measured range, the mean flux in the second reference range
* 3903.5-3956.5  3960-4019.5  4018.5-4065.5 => 2.7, 12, 13.2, 15.3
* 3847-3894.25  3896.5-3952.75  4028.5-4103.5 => 3.4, 12.1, 12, 14.7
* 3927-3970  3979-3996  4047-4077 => -2.4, 10.8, 13.9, 14.7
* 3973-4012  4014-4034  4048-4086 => -2.2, 13.9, 15.7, 14.6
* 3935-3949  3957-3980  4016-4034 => 4.2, 11.3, 10.4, 15.8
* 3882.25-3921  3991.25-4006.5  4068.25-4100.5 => -2.1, 12.4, 15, 14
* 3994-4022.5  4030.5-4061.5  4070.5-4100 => -1.4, 15.4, 15.3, 13.8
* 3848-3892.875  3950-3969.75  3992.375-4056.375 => 4.2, 12.1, 11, 15.4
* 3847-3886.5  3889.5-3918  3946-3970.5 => -1.7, 12.2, 12.6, 11.4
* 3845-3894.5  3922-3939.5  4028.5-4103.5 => 3.3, 12.1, 10.4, 14.7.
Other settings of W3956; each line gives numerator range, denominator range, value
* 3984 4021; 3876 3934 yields 1.32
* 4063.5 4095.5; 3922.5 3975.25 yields 1.39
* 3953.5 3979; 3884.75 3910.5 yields 0.91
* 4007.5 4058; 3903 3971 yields 1.41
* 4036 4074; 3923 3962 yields 1.39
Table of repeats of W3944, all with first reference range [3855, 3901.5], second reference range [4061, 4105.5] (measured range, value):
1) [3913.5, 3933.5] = 0.054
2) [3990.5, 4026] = -0.146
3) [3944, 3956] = -0.014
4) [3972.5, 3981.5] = 0.144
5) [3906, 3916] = -0.064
